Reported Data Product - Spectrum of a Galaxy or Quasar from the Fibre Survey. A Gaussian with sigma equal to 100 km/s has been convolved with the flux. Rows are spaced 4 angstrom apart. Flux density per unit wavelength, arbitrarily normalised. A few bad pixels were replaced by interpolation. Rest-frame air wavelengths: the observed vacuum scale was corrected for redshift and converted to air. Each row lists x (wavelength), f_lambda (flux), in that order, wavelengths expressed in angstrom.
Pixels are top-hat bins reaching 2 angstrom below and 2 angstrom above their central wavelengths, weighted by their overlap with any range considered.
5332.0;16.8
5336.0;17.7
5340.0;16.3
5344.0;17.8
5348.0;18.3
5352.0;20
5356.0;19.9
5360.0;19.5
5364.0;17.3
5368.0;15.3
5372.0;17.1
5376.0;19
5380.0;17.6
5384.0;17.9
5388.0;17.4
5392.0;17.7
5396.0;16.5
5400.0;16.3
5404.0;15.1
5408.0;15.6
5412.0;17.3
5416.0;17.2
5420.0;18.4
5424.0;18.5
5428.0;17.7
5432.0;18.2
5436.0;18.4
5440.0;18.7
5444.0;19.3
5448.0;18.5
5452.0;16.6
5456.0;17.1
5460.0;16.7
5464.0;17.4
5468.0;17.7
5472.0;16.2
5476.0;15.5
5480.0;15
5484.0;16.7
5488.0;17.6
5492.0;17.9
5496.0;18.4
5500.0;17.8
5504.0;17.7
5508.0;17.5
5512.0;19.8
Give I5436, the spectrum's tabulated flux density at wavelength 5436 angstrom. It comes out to 18.4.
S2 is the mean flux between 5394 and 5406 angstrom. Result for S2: 16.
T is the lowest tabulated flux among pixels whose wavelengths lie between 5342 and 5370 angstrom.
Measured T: 15.3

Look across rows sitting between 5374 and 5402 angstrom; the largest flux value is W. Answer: 19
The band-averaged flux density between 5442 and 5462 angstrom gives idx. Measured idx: 17.6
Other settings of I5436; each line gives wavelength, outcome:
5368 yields 15.3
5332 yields 16.8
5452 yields 16.6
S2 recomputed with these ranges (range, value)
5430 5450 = 18.6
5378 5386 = 17.8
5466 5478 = 16.5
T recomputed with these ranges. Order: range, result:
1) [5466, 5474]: 16.2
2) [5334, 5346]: 16.3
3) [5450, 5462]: 16.6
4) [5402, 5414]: 15.1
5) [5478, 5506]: 15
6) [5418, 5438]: 17.7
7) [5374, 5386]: 17.6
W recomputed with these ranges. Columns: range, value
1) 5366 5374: 17.1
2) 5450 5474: 17.7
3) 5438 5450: 19.3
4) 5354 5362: 19.9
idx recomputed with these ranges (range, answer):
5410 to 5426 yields 17.9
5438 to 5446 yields 19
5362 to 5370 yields 16.3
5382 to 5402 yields 17.2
